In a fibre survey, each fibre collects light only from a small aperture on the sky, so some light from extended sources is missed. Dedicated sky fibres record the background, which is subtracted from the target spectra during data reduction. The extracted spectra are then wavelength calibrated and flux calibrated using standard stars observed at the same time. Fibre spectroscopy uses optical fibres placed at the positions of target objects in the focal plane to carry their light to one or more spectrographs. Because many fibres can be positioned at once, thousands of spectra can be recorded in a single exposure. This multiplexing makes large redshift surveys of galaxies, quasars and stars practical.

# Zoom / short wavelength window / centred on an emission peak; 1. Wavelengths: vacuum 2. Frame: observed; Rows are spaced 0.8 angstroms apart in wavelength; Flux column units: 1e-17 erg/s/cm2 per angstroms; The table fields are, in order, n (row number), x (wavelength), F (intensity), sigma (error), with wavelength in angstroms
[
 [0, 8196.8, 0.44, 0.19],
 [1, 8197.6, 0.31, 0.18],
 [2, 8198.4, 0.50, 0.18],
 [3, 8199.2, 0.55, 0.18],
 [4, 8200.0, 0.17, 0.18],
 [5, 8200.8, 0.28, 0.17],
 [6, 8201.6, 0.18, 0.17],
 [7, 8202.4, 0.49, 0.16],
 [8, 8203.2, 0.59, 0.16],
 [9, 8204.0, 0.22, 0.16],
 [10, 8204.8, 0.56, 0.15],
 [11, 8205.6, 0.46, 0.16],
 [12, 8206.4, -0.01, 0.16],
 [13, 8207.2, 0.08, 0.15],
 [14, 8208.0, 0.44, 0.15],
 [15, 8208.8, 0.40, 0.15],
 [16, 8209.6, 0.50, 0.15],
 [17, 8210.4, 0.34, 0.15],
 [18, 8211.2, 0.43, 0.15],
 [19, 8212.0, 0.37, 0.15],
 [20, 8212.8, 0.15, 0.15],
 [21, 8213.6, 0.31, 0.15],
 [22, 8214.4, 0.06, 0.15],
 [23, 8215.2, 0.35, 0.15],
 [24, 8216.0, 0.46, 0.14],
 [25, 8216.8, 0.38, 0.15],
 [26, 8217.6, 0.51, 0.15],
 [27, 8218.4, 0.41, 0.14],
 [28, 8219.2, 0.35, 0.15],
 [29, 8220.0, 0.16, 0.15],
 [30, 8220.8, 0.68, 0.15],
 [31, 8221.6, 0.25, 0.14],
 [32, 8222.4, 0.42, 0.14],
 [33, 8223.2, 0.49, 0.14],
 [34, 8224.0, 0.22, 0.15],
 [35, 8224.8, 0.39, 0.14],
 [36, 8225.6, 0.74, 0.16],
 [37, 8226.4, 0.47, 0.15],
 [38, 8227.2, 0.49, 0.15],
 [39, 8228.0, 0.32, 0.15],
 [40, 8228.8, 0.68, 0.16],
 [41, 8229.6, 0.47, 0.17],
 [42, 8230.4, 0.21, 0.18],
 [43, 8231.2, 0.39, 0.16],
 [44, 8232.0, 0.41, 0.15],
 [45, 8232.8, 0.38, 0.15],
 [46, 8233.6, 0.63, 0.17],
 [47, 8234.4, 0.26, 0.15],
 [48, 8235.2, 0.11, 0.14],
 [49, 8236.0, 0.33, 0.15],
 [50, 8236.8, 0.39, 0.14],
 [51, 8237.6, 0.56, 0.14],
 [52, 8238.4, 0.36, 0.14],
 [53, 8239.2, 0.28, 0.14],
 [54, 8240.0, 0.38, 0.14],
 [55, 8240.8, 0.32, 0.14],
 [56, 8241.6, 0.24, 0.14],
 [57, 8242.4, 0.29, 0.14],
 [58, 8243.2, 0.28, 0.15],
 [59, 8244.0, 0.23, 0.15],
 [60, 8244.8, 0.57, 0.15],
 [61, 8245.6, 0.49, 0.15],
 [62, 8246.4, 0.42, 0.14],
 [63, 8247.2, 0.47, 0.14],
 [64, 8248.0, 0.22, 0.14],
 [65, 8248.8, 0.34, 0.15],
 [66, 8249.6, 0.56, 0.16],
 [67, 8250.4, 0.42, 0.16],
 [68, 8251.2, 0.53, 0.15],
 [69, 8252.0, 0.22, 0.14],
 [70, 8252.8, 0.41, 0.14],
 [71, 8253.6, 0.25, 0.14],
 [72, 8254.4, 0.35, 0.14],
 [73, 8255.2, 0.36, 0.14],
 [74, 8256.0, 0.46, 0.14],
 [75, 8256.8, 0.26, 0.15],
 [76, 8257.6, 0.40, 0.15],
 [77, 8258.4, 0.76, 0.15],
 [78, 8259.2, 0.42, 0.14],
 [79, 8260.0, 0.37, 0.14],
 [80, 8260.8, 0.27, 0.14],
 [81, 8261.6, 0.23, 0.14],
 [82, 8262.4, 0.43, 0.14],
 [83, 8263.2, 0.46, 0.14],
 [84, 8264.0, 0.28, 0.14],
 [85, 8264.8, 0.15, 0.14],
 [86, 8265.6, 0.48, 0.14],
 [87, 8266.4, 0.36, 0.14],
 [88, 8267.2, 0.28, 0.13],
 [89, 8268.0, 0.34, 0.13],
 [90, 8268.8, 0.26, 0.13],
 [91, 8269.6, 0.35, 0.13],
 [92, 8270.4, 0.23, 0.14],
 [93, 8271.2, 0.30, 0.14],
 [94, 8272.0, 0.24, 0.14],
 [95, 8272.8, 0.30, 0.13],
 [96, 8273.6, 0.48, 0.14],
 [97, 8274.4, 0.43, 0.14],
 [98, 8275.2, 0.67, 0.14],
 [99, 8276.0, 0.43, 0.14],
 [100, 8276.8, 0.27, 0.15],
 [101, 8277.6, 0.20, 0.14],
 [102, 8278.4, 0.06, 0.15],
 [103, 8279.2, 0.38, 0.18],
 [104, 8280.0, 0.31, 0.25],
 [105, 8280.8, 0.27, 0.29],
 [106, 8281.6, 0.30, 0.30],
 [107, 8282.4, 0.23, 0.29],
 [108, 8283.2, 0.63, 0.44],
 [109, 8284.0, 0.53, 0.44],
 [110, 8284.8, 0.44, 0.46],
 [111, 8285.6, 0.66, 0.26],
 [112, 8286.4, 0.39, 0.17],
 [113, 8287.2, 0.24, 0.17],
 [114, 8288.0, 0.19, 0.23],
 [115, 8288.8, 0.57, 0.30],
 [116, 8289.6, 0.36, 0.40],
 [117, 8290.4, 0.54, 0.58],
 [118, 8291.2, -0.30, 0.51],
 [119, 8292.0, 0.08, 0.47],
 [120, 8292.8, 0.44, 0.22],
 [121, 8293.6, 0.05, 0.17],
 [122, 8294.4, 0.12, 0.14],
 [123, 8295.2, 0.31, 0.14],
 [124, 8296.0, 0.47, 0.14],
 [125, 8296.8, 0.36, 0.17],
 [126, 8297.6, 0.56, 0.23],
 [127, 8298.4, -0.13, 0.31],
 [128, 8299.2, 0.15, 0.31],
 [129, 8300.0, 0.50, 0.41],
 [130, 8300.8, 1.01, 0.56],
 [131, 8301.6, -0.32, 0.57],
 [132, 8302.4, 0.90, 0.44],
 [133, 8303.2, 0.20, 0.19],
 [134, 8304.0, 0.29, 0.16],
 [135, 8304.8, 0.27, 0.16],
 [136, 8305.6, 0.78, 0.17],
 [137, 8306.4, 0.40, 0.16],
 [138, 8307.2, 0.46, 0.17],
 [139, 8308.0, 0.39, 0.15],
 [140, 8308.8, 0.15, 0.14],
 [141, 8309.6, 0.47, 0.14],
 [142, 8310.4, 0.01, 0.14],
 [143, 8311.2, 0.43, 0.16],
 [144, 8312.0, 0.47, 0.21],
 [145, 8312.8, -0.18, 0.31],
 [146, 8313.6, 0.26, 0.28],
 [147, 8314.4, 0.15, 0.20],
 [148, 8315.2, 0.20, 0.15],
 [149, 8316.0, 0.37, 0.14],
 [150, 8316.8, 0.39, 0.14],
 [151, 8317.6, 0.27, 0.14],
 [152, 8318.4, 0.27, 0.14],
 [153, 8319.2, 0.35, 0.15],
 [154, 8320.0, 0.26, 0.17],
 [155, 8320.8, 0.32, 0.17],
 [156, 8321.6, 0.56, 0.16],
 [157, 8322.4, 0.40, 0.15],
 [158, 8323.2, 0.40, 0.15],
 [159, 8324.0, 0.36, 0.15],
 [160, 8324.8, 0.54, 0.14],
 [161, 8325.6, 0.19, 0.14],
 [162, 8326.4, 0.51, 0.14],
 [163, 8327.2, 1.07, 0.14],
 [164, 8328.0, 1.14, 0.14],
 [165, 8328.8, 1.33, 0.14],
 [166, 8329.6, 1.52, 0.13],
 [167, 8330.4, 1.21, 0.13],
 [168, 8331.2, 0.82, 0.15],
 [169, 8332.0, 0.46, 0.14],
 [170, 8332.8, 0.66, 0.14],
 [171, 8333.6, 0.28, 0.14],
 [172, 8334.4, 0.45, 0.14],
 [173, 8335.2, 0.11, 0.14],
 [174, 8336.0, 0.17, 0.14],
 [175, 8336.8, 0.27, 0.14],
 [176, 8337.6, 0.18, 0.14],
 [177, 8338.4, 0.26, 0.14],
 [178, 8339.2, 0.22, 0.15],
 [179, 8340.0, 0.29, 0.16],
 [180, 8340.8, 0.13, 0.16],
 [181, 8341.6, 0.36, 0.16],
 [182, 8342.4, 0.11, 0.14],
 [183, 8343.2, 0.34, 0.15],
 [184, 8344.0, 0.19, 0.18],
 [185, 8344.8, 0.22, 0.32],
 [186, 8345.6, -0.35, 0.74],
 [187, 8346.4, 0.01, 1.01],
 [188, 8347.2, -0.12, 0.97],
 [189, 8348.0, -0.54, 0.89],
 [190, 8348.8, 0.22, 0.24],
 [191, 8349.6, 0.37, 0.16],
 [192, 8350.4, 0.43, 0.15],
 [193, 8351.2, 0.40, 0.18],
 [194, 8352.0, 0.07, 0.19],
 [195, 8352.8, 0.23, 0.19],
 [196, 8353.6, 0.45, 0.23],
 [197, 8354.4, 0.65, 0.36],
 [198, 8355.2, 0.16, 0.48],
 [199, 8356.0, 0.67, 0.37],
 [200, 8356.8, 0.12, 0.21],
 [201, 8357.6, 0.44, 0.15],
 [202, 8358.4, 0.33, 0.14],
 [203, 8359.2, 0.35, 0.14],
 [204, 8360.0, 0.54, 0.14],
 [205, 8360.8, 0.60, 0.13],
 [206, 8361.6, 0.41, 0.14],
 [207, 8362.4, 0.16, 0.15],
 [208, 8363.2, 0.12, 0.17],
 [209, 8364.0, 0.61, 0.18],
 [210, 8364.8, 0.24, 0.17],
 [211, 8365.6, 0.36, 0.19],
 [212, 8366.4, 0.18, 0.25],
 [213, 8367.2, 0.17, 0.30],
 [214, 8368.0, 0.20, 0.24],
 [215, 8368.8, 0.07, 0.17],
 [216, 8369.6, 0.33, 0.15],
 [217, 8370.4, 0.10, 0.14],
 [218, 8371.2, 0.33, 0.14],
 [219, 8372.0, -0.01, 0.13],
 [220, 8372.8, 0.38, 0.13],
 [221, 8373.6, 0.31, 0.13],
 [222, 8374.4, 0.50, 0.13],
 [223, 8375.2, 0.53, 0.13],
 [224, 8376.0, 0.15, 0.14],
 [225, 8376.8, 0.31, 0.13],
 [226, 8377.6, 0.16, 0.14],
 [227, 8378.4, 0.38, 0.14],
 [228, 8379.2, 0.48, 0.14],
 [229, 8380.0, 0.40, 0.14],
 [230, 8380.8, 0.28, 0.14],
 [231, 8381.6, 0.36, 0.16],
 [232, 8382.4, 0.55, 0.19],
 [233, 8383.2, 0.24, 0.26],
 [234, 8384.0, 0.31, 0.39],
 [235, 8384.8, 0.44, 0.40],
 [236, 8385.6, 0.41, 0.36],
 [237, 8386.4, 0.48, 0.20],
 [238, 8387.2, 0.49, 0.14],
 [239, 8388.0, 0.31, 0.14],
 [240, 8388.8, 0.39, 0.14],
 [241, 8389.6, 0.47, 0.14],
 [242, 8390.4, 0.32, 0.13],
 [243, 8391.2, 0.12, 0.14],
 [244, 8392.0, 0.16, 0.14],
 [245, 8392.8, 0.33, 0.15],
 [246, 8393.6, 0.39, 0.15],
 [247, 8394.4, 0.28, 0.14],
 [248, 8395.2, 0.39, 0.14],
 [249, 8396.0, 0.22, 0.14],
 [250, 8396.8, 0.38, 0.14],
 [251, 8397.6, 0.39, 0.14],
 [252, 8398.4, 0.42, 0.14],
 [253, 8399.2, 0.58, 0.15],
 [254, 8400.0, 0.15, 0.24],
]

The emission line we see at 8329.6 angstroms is H-gamma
